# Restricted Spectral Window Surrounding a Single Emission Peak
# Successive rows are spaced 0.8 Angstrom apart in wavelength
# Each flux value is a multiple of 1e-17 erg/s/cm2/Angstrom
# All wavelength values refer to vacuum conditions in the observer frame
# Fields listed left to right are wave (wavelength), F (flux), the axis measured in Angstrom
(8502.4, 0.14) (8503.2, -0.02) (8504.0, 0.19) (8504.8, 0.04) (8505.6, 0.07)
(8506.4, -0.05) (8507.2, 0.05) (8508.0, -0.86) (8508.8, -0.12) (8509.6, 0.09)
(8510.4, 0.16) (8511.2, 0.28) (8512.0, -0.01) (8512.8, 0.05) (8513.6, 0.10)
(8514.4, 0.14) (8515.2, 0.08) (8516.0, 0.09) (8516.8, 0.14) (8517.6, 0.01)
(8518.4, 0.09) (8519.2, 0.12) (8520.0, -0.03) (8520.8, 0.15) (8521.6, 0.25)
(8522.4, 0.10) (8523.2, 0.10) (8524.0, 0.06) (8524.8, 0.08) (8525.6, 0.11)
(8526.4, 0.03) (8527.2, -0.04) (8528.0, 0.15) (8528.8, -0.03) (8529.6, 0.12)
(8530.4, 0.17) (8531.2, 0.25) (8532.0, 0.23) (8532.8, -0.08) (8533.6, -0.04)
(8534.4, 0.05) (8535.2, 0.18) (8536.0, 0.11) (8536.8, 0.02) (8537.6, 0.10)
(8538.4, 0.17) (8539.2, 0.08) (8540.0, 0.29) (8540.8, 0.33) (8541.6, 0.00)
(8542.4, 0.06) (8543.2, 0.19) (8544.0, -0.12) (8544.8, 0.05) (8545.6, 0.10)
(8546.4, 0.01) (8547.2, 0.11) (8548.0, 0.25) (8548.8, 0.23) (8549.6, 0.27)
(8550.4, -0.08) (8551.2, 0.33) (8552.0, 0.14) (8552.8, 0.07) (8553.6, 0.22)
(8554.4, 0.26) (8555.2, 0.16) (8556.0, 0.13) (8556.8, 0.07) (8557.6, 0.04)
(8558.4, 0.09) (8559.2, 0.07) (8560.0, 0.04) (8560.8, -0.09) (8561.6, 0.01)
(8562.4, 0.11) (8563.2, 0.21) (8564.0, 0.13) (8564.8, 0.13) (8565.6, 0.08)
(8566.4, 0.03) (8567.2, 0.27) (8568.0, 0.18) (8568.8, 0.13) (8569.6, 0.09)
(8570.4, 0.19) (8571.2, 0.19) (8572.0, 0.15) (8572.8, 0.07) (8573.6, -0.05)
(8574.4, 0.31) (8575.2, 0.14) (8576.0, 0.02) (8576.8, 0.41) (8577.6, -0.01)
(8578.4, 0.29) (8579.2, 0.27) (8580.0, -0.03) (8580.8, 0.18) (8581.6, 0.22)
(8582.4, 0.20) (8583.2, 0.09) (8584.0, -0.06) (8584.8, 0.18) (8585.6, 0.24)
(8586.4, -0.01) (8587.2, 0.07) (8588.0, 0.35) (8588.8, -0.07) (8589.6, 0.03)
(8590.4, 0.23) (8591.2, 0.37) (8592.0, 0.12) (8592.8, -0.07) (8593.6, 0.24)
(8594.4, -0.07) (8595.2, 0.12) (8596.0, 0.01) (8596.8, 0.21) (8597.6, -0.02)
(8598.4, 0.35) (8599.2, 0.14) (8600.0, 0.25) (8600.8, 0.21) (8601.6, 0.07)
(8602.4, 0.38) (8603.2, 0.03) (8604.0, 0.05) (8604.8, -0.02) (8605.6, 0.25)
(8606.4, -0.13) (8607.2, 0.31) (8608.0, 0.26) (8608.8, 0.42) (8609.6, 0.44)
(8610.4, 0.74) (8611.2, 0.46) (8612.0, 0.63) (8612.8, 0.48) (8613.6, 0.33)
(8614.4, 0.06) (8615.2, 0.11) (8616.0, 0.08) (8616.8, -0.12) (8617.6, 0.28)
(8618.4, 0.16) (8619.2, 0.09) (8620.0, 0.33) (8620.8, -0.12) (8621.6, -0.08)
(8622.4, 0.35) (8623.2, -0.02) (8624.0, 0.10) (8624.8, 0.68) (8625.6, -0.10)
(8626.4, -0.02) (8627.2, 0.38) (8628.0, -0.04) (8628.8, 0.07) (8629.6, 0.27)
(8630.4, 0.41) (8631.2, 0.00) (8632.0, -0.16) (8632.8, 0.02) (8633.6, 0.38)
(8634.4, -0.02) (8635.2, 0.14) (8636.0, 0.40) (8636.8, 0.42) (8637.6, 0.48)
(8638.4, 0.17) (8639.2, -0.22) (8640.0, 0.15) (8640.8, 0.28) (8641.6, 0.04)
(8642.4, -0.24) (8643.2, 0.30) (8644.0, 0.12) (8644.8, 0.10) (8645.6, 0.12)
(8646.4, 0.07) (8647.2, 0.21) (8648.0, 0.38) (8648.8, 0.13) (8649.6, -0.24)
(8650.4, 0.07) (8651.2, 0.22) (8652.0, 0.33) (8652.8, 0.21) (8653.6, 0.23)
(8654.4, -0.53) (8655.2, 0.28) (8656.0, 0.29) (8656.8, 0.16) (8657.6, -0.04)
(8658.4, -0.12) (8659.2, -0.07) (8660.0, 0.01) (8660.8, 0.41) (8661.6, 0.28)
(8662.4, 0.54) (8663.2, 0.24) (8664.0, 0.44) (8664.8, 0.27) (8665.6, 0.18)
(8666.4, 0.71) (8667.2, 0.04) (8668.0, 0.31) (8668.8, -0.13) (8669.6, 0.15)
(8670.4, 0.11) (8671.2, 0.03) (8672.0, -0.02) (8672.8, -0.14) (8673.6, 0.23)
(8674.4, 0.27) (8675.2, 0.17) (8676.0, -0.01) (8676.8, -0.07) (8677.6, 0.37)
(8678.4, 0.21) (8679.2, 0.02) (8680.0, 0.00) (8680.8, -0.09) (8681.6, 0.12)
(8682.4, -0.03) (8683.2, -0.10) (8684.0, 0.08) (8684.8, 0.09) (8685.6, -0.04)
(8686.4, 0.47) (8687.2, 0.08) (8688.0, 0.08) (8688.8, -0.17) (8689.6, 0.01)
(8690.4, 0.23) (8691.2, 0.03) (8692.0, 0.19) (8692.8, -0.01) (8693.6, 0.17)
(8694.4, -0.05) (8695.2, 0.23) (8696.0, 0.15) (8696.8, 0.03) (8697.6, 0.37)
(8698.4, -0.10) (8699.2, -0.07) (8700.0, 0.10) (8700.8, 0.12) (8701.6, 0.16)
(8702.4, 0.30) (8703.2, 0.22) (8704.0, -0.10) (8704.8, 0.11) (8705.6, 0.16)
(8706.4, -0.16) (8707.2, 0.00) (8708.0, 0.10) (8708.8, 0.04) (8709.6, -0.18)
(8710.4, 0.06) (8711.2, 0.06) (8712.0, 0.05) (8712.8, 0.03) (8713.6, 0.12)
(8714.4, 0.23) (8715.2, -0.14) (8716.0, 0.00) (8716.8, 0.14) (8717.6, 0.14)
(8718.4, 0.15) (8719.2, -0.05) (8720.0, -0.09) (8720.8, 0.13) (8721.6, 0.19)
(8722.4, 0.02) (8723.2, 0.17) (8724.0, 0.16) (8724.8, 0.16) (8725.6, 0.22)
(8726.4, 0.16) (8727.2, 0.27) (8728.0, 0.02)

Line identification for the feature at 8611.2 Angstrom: Hgamma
